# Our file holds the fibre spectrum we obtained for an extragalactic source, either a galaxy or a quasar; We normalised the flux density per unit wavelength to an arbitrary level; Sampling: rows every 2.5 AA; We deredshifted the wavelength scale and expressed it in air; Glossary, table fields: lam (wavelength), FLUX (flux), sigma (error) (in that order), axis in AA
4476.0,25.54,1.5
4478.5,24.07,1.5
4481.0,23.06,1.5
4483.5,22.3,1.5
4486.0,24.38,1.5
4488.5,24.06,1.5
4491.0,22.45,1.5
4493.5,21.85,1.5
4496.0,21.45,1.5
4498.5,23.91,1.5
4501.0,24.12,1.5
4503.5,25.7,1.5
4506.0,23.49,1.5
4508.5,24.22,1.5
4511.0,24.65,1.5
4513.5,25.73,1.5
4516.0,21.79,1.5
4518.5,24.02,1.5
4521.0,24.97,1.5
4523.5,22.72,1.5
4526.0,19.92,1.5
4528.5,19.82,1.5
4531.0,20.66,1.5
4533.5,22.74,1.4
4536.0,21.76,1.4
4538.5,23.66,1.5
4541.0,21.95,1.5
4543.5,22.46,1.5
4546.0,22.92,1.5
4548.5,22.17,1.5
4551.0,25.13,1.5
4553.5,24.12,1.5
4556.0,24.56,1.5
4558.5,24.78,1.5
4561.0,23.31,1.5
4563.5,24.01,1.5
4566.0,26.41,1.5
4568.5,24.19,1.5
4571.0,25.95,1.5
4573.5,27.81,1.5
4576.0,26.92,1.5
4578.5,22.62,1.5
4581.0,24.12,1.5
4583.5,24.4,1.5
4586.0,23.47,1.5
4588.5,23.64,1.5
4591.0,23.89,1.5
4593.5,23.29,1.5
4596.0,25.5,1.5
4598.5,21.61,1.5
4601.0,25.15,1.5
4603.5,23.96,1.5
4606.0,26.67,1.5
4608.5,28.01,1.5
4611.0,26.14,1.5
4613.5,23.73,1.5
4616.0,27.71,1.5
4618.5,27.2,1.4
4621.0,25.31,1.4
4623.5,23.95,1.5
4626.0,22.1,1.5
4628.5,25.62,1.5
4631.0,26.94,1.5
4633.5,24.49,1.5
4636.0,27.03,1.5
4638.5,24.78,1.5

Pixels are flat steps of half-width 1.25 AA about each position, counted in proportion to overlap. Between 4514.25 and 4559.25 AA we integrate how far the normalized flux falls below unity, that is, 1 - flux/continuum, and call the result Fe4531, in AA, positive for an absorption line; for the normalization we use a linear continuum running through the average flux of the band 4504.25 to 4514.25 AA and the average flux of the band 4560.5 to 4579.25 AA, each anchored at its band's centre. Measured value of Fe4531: 3.76 AA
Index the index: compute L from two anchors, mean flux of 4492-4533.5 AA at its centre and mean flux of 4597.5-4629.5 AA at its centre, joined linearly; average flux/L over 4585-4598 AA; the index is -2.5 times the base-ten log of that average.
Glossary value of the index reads 0.04 mag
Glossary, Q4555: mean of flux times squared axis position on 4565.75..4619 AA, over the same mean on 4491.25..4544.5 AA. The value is 1.13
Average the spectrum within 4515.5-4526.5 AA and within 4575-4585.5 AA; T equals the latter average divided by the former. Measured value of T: 1.06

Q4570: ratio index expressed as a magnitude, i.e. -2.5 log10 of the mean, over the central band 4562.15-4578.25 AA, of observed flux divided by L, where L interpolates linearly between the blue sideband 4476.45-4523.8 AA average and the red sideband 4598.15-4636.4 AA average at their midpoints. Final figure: -0.04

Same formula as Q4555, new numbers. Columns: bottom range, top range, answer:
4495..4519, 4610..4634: 1.11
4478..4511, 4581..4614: 1.09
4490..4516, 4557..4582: 1.09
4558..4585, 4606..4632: 1.05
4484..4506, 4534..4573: 1.05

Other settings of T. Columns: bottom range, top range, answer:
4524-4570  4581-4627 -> 1.07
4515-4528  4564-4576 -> 1.16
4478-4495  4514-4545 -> 0.97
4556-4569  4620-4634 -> 1.01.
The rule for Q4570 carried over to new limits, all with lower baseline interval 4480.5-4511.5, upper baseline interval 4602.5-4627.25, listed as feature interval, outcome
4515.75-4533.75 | 0.09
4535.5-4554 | 0.06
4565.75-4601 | 0.02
